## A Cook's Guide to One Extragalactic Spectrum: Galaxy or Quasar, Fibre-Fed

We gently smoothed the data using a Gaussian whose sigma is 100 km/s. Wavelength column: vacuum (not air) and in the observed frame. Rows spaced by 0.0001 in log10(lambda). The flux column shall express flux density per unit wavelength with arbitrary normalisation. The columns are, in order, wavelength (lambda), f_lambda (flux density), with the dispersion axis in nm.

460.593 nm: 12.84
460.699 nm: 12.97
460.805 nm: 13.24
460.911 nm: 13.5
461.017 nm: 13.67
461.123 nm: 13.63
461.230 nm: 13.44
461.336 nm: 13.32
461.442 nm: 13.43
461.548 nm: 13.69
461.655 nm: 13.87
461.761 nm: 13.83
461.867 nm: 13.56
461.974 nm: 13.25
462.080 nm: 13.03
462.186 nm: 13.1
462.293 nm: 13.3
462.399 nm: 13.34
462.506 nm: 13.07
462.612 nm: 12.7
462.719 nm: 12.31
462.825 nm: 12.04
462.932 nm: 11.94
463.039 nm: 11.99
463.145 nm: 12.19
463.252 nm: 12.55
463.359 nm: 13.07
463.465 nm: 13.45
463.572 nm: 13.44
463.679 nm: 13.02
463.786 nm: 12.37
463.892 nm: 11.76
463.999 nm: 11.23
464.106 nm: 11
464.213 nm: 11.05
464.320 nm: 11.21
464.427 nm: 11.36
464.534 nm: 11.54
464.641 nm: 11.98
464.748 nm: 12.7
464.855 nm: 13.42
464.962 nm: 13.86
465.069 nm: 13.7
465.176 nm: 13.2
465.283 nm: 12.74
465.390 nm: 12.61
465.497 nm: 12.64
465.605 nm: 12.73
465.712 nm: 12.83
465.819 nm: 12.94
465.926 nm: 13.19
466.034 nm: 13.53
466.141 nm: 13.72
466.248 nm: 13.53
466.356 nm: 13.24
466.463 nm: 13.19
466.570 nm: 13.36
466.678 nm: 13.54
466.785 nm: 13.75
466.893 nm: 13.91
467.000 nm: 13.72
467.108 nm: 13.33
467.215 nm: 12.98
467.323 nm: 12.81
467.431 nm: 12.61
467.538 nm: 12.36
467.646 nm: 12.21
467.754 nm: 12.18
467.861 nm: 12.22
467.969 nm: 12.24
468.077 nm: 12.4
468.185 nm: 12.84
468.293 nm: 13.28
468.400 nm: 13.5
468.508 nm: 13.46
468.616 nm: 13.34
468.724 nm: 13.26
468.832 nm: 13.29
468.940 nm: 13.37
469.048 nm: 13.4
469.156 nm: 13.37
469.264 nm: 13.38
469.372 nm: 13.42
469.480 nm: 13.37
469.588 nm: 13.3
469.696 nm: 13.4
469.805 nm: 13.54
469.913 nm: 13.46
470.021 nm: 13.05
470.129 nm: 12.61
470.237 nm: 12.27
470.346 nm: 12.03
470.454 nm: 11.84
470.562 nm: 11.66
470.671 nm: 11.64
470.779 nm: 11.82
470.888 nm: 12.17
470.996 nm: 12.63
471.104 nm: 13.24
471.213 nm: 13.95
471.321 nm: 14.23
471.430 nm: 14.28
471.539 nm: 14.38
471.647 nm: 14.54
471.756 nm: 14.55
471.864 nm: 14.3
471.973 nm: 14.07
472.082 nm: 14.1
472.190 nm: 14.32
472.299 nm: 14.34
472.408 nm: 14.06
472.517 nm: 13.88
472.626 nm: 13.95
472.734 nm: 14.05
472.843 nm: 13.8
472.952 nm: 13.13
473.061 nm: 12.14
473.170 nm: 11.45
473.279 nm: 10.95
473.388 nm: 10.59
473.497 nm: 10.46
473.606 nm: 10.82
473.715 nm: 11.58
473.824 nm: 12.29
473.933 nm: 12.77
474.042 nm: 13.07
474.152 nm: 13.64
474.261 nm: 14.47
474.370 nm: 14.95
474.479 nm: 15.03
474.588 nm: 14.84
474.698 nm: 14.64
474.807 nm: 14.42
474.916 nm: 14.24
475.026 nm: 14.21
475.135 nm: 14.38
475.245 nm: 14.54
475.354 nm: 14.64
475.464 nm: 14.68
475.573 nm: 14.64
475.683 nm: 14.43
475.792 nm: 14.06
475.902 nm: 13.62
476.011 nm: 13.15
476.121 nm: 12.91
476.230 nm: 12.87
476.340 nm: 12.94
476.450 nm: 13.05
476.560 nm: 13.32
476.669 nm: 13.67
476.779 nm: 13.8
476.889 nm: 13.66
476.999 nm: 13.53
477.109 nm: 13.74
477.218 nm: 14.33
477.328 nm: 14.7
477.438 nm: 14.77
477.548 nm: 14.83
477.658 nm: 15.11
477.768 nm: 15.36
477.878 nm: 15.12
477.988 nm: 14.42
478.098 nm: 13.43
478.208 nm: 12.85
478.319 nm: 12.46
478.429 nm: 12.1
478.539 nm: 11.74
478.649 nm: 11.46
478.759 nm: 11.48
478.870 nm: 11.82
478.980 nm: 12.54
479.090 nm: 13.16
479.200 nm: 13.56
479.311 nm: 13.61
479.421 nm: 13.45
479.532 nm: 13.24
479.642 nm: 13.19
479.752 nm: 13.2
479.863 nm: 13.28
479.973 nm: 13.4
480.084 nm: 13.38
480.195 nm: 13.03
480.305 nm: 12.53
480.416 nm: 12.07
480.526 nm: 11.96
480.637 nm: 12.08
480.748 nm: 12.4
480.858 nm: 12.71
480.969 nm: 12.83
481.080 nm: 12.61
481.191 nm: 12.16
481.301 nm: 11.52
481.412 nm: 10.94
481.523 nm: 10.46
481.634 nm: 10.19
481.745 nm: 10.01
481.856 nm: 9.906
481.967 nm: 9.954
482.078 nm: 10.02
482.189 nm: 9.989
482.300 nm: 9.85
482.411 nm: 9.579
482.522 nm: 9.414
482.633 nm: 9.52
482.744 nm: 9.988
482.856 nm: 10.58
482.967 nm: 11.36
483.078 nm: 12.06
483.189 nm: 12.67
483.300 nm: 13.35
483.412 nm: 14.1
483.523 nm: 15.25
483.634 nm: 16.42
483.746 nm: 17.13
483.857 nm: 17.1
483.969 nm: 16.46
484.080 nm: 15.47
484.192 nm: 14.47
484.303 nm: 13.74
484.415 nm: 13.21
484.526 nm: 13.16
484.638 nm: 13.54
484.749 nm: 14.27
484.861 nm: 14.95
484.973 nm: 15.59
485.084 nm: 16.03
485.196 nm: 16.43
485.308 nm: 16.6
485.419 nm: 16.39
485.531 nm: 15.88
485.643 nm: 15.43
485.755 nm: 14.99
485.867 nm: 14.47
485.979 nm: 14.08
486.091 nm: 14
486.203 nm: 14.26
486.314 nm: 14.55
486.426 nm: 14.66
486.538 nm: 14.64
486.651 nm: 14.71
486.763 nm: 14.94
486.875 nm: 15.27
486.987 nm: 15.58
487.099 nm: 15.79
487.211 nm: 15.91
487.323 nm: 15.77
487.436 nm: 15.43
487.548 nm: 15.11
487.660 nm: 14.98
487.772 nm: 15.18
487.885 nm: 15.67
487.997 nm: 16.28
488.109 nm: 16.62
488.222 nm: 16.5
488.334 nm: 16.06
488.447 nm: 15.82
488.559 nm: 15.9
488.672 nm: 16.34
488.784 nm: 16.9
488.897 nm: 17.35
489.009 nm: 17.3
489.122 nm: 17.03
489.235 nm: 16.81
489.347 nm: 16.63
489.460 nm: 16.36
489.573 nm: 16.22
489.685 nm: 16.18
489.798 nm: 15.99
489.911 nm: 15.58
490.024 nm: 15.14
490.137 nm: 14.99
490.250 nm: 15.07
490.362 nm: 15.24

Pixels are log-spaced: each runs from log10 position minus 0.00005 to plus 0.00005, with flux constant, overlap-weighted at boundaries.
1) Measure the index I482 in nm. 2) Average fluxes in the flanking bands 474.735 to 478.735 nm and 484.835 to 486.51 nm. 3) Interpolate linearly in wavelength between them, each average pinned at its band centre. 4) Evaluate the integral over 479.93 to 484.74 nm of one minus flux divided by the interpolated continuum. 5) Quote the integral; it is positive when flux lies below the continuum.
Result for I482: 0.75 nm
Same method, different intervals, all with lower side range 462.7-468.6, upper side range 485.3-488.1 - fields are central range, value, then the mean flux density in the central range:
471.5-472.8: -0.07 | 14.2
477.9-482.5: 0.76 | 12.1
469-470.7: 0.05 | 12.9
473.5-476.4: 0.03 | 13.7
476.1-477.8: 0.02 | 13.9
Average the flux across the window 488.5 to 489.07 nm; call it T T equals 16.8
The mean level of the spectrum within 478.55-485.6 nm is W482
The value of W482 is 12.9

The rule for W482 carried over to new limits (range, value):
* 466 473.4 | 13.2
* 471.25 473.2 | 13.9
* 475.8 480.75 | 13.3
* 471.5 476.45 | 13.6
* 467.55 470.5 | 13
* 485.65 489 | 15.5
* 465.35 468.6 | 13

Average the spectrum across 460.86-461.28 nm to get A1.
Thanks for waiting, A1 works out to 13.5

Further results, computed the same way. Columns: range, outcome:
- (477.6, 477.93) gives 15.2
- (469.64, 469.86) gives 13.4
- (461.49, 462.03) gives 13.6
